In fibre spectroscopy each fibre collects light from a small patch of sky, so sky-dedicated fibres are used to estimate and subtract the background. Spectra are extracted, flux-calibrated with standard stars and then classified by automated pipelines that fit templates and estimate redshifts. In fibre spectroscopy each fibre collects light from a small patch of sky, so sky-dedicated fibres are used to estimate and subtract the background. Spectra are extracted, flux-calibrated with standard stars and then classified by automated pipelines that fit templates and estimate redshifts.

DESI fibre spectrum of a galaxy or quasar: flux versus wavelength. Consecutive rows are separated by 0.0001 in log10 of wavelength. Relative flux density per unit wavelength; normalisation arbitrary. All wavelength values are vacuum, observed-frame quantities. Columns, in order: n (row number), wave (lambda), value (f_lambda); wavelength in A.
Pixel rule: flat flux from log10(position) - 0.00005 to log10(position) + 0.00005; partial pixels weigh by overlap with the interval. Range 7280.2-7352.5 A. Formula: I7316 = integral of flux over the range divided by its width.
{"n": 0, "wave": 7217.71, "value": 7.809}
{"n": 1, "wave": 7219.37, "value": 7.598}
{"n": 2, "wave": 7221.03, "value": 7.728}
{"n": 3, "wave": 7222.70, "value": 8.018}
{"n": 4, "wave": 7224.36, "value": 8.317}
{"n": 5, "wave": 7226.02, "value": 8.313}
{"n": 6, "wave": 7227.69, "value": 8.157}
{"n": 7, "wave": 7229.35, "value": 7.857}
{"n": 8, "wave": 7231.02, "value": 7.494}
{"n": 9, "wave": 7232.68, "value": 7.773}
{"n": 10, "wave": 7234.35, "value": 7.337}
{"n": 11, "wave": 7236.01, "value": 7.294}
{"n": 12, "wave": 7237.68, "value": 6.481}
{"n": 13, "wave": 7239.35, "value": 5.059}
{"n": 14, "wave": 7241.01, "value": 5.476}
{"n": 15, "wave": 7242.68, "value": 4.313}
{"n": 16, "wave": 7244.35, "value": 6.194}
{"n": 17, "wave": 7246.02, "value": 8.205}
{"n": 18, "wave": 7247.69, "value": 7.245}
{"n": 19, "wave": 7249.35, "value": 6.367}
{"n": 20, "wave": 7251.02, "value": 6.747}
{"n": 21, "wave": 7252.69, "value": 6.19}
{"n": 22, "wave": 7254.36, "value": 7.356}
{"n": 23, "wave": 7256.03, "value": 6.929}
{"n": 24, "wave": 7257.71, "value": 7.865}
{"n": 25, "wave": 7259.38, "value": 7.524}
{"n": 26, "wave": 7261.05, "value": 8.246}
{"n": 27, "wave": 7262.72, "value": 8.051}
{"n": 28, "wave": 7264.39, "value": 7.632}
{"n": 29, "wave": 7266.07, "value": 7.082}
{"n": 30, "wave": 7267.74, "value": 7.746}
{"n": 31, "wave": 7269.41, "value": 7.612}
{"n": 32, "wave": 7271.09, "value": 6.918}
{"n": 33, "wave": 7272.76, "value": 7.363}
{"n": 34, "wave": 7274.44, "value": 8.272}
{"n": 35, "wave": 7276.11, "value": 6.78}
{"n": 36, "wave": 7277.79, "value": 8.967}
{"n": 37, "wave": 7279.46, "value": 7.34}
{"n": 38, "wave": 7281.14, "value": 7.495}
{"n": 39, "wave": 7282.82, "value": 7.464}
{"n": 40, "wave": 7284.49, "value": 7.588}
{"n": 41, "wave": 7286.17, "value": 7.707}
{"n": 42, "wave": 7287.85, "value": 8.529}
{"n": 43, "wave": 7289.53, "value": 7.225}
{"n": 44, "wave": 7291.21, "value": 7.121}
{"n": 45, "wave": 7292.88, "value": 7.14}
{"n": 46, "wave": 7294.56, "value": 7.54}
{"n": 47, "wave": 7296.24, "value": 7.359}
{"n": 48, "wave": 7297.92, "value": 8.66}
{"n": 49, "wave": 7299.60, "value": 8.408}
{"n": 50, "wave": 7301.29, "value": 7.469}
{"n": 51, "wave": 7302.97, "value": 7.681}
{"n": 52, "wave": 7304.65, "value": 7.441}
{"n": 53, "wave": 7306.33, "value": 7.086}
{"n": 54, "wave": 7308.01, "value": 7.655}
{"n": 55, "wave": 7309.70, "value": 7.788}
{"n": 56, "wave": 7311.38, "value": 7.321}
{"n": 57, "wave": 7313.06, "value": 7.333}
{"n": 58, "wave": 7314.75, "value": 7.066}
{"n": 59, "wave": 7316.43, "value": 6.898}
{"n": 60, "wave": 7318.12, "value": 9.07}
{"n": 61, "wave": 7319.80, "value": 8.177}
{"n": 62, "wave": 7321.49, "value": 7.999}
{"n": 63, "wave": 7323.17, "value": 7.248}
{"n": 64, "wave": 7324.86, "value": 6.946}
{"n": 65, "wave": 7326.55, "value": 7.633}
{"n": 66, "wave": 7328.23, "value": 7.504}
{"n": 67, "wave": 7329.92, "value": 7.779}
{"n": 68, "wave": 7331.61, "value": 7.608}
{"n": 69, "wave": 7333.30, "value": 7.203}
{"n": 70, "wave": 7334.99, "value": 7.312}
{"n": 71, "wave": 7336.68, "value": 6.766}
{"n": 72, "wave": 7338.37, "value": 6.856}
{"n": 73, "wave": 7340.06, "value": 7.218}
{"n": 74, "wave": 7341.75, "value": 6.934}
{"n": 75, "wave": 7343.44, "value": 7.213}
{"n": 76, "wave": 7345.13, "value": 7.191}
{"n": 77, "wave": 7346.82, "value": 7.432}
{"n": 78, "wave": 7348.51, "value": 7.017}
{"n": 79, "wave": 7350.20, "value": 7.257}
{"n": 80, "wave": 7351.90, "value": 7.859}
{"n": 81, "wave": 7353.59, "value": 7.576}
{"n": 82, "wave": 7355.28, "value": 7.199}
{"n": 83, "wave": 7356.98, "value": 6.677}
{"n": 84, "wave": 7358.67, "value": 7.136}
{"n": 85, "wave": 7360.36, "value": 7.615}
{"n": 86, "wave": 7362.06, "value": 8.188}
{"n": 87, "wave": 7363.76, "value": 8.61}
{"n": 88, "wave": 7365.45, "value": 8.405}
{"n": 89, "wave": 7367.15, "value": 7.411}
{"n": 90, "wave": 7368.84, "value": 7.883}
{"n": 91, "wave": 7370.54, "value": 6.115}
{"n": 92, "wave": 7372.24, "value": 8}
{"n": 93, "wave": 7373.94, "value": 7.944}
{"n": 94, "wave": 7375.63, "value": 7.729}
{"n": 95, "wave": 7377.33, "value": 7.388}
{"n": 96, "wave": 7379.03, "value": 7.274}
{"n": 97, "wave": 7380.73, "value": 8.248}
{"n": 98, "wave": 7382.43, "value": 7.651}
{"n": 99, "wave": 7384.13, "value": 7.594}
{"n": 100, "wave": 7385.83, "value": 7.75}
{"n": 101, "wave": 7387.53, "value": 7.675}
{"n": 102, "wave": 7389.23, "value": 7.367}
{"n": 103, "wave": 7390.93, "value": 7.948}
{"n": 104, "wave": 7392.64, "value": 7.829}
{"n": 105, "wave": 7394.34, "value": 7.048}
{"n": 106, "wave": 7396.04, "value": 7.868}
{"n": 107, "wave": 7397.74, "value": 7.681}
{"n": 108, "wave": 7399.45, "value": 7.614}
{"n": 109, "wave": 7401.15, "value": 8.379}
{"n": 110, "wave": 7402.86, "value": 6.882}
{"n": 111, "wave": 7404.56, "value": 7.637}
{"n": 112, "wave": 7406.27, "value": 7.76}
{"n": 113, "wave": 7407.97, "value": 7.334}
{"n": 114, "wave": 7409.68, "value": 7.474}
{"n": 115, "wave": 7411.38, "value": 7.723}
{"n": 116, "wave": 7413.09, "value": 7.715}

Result 7.49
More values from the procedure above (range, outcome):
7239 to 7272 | 6.97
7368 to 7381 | 7.54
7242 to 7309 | 7.42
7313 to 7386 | 7.5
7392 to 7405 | 7.62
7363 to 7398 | 7.69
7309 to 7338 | 7.5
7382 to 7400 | 7.64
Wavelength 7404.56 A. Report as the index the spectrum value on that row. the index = 7.637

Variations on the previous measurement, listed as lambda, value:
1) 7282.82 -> 7.464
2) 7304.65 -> 7.441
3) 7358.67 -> 7.136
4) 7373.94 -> 7.944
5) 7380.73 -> 8.248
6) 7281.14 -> 7.495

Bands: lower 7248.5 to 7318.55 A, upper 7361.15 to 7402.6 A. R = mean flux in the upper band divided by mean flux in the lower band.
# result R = 1.03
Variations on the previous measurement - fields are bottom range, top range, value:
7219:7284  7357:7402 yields 1.05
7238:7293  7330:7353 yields 1.01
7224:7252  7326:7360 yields 1.05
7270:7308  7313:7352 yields 0.97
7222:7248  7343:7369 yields 1.06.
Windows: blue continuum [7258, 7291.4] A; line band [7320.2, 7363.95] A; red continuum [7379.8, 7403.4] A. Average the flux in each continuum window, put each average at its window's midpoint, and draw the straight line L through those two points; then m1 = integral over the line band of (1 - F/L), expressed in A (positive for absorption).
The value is 1.7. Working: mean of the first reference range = 7.65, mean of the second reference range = 7.69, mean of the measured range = 7.37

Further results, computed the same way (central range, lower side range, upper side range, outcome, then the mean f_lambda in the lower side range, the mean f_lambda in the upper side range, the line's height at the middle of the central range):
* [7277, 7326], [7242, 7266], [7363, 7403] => -2.3 A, 7.08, 7.69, 7.3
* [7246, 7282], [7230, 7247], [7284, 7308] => -2.0 A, 6.58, 7.64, 7.05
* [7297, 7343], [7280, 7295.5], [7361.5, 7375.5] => 0.7 A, 7.53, 7.81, 7.64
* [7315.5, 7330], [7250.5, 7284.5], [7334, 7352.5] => -0.8 A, 7.49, 7.18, 7.26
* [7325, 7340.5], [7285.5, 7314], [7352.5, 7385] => 0.6 A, 7.61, 7.62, 7.61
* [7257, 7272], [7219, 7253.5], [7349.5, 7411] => -1.0 A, 7.05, 7.61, 7.16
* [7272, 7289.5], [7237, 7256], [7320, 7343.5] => -2.5 A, 6.36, 7.33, 6.75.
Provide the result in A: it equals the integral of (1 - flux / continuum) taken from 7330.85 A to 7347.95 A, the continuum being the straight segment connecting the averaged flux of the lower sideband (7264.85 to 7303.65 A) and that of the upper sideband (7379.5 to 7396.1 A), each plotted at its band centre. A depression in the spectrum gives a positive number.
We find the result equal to 1.1 A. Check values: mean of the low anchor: 7.63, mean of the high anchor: 7.68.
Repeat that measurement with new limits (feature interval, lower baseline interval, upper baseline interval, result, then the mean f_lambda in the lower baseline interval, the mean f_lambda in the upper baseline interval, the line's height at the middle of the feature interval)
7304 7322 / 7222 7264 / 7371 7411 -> -0.6 A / 7.16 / 7.64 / 7.39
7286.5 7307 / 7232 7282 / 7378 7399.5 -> -1.0 A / 7.13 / 7.66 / 7.29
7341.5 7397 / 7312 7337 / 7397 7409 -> 0.1 A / 7.52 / 7.61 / 7.57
